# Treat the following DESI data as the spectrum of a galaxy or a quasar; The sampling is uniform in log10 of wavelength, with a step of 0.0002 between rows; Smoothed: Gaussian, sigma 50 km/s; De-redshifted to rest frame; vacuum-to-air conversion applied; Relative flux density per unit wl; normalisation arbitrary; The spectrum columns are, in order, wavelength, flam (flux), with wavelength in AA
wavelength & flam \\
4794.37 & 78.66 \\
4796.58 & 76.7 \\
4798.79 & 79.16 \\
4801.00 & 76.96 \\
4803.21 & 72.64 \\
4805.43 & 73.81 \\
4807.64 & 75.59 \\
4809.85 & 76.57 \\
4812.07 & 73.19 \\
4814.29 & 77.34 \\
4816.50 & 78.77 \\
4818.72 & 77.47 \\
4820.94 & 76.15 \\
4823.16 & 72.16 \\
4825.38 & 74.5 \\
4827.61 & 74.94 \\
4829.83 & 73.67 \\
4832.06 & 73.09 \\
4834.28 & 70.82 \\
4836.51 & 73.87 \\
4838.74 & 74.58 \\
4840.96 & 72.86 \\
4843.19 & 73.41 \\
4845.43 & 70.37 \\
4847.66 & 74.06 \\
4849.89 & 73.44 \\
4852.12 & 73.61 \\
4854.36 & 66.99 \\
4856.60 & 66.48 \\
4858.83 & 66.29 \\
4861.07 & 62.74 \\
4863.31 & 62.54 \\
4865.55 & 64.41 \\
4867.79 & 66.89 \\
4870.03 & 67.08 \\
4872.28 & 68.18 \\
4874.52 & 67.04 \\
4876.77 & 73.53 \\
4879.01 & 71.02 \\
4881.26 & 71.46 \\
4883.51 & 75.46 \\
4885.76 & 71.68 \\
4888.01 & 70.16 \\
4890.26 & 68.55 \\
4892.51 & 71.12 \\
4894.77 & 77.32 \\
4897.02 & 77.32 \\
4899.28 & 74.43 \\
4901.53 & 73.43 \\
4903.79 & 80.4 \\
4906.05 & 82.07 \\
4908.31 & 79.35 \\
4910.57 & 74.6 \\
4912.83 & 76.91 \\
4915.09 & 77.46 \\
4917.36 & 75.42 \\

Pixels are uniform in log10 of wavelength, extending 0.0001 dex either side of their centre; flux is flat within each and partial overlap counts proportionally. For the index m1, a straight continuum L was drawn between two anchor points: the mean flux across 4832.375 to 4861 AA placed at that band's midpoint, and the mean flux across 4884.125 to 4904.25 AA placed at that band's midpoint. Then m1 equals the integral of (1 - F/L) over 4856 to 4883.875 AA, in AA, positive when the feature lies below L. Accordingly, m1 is 1.8 AA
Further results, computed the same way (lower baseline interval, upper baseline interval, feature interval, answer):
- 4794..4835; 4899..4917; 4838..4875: 3.60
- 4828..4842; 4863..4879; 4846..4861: 0.16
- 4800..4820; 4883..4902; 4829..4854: 0.65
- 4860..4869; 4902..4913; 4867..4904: -0.40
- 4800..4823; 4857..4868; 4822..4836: -0.27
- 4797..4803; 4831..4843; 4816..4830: -0.13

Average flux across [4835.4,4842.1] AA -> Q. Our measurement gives 73.8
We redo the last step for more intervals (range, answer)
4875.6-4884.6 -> 72.8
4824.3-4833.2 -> 74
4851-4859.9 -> 68.4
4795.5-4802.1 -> 77.6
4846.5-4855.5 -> 72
